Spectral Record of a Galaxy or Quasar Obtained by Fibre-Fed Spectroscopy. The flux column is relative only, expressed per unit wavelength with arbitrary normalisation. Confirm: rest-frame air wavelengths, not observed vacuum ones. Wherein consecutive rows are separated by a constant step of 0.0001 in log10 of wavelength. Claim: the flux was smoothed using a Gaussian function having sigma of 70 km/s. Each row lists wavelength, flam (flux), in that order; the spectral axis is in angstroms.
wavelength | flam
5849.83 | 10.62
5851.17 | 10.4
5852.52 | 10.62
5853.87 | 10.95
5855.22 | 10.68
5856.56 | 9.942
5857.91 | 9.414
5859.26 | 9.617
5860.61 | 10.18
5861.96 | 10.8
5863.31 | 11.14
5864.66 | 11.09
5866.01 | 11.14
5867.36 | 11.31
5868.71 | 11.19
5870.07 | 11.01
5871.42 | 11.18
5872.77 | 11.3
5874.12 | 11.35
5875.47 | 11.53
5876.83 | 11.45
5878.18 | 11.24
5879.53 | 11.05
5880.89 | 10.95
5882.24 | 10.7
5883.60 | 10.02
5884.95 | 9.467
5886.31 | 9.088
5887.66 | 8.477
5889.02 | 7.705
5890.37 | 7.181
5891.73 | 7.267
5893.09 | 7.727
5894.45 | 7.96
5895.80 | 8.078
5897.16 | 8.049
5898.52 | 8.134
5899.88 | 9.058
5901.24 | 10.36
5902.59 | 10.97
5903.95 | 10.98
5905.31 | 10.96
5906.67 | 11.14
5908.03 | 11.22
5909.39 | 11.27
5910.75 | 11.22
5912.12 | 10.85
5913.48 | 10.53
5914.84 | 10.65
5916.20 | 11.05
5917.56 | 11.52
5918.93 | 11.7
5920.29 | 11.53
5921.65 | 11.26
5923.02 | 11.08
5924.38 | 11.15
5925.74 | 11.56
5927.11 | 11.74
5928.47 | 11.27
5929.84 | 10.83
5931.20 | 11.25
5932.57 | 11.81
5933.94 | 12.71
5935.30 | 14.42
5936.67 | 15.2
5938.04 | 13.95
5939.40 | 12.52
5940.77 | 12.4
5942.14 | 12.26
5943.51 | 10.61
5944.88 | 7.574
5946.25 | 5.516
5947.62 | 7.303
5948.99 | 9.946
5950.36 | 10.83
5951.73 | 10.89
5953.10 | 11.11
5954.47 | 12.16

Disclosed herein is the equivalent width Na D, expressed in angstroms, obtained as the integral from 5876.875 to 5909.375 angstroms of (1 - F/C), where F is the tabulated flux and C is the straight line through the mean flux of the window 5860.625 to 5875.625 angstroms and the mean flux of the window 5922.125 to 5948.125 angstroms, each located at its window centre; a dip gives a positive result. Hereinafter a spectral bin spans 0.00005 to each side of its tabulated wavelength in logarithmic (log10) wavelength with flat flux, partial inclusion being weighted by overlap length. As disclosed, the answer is 4.8 angstroms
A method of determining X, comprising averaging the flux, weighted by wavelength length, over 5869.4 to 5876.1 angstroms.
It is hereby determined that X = 11.3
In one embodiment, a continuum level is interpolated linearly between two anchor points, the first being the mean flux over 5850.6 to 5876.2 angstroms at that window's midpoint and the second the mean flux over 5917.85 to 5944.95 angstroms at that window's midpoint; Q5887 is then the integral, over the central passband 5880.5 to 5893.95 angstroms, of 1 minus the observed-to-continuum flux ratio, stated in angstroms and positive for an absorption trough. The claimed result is 2.86 angstroms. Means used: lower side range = 10.8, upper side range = 11.9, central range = 8.8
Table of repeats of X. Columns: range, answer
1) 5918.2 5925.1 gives 11.3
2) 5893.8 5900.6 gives 8.27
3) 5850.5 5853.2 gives 10.5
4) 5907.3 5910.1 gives 11.2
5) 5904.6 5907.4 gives 11.1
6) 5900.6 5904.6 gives 10.8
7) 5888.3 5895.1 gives 7.56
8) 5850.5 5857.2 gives 10.5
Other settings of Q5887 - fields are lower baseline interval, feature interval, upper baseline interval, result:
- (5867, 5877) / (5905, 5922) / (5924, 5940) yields 1.3 angstroms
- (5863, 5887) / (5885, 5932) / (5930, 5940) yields 7.7 angstroms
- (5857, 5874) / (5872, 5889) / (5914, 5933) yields 0.7 angstroms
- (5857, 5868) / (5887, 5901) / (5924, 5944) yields 4.1 angstroms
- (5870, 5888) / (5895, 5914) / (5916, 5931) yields 1.5 angstroms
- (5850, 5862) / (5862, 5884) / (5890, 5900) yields -4.5 angstroms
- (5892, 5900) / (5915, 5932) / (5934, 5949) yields -2.4 angstroms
